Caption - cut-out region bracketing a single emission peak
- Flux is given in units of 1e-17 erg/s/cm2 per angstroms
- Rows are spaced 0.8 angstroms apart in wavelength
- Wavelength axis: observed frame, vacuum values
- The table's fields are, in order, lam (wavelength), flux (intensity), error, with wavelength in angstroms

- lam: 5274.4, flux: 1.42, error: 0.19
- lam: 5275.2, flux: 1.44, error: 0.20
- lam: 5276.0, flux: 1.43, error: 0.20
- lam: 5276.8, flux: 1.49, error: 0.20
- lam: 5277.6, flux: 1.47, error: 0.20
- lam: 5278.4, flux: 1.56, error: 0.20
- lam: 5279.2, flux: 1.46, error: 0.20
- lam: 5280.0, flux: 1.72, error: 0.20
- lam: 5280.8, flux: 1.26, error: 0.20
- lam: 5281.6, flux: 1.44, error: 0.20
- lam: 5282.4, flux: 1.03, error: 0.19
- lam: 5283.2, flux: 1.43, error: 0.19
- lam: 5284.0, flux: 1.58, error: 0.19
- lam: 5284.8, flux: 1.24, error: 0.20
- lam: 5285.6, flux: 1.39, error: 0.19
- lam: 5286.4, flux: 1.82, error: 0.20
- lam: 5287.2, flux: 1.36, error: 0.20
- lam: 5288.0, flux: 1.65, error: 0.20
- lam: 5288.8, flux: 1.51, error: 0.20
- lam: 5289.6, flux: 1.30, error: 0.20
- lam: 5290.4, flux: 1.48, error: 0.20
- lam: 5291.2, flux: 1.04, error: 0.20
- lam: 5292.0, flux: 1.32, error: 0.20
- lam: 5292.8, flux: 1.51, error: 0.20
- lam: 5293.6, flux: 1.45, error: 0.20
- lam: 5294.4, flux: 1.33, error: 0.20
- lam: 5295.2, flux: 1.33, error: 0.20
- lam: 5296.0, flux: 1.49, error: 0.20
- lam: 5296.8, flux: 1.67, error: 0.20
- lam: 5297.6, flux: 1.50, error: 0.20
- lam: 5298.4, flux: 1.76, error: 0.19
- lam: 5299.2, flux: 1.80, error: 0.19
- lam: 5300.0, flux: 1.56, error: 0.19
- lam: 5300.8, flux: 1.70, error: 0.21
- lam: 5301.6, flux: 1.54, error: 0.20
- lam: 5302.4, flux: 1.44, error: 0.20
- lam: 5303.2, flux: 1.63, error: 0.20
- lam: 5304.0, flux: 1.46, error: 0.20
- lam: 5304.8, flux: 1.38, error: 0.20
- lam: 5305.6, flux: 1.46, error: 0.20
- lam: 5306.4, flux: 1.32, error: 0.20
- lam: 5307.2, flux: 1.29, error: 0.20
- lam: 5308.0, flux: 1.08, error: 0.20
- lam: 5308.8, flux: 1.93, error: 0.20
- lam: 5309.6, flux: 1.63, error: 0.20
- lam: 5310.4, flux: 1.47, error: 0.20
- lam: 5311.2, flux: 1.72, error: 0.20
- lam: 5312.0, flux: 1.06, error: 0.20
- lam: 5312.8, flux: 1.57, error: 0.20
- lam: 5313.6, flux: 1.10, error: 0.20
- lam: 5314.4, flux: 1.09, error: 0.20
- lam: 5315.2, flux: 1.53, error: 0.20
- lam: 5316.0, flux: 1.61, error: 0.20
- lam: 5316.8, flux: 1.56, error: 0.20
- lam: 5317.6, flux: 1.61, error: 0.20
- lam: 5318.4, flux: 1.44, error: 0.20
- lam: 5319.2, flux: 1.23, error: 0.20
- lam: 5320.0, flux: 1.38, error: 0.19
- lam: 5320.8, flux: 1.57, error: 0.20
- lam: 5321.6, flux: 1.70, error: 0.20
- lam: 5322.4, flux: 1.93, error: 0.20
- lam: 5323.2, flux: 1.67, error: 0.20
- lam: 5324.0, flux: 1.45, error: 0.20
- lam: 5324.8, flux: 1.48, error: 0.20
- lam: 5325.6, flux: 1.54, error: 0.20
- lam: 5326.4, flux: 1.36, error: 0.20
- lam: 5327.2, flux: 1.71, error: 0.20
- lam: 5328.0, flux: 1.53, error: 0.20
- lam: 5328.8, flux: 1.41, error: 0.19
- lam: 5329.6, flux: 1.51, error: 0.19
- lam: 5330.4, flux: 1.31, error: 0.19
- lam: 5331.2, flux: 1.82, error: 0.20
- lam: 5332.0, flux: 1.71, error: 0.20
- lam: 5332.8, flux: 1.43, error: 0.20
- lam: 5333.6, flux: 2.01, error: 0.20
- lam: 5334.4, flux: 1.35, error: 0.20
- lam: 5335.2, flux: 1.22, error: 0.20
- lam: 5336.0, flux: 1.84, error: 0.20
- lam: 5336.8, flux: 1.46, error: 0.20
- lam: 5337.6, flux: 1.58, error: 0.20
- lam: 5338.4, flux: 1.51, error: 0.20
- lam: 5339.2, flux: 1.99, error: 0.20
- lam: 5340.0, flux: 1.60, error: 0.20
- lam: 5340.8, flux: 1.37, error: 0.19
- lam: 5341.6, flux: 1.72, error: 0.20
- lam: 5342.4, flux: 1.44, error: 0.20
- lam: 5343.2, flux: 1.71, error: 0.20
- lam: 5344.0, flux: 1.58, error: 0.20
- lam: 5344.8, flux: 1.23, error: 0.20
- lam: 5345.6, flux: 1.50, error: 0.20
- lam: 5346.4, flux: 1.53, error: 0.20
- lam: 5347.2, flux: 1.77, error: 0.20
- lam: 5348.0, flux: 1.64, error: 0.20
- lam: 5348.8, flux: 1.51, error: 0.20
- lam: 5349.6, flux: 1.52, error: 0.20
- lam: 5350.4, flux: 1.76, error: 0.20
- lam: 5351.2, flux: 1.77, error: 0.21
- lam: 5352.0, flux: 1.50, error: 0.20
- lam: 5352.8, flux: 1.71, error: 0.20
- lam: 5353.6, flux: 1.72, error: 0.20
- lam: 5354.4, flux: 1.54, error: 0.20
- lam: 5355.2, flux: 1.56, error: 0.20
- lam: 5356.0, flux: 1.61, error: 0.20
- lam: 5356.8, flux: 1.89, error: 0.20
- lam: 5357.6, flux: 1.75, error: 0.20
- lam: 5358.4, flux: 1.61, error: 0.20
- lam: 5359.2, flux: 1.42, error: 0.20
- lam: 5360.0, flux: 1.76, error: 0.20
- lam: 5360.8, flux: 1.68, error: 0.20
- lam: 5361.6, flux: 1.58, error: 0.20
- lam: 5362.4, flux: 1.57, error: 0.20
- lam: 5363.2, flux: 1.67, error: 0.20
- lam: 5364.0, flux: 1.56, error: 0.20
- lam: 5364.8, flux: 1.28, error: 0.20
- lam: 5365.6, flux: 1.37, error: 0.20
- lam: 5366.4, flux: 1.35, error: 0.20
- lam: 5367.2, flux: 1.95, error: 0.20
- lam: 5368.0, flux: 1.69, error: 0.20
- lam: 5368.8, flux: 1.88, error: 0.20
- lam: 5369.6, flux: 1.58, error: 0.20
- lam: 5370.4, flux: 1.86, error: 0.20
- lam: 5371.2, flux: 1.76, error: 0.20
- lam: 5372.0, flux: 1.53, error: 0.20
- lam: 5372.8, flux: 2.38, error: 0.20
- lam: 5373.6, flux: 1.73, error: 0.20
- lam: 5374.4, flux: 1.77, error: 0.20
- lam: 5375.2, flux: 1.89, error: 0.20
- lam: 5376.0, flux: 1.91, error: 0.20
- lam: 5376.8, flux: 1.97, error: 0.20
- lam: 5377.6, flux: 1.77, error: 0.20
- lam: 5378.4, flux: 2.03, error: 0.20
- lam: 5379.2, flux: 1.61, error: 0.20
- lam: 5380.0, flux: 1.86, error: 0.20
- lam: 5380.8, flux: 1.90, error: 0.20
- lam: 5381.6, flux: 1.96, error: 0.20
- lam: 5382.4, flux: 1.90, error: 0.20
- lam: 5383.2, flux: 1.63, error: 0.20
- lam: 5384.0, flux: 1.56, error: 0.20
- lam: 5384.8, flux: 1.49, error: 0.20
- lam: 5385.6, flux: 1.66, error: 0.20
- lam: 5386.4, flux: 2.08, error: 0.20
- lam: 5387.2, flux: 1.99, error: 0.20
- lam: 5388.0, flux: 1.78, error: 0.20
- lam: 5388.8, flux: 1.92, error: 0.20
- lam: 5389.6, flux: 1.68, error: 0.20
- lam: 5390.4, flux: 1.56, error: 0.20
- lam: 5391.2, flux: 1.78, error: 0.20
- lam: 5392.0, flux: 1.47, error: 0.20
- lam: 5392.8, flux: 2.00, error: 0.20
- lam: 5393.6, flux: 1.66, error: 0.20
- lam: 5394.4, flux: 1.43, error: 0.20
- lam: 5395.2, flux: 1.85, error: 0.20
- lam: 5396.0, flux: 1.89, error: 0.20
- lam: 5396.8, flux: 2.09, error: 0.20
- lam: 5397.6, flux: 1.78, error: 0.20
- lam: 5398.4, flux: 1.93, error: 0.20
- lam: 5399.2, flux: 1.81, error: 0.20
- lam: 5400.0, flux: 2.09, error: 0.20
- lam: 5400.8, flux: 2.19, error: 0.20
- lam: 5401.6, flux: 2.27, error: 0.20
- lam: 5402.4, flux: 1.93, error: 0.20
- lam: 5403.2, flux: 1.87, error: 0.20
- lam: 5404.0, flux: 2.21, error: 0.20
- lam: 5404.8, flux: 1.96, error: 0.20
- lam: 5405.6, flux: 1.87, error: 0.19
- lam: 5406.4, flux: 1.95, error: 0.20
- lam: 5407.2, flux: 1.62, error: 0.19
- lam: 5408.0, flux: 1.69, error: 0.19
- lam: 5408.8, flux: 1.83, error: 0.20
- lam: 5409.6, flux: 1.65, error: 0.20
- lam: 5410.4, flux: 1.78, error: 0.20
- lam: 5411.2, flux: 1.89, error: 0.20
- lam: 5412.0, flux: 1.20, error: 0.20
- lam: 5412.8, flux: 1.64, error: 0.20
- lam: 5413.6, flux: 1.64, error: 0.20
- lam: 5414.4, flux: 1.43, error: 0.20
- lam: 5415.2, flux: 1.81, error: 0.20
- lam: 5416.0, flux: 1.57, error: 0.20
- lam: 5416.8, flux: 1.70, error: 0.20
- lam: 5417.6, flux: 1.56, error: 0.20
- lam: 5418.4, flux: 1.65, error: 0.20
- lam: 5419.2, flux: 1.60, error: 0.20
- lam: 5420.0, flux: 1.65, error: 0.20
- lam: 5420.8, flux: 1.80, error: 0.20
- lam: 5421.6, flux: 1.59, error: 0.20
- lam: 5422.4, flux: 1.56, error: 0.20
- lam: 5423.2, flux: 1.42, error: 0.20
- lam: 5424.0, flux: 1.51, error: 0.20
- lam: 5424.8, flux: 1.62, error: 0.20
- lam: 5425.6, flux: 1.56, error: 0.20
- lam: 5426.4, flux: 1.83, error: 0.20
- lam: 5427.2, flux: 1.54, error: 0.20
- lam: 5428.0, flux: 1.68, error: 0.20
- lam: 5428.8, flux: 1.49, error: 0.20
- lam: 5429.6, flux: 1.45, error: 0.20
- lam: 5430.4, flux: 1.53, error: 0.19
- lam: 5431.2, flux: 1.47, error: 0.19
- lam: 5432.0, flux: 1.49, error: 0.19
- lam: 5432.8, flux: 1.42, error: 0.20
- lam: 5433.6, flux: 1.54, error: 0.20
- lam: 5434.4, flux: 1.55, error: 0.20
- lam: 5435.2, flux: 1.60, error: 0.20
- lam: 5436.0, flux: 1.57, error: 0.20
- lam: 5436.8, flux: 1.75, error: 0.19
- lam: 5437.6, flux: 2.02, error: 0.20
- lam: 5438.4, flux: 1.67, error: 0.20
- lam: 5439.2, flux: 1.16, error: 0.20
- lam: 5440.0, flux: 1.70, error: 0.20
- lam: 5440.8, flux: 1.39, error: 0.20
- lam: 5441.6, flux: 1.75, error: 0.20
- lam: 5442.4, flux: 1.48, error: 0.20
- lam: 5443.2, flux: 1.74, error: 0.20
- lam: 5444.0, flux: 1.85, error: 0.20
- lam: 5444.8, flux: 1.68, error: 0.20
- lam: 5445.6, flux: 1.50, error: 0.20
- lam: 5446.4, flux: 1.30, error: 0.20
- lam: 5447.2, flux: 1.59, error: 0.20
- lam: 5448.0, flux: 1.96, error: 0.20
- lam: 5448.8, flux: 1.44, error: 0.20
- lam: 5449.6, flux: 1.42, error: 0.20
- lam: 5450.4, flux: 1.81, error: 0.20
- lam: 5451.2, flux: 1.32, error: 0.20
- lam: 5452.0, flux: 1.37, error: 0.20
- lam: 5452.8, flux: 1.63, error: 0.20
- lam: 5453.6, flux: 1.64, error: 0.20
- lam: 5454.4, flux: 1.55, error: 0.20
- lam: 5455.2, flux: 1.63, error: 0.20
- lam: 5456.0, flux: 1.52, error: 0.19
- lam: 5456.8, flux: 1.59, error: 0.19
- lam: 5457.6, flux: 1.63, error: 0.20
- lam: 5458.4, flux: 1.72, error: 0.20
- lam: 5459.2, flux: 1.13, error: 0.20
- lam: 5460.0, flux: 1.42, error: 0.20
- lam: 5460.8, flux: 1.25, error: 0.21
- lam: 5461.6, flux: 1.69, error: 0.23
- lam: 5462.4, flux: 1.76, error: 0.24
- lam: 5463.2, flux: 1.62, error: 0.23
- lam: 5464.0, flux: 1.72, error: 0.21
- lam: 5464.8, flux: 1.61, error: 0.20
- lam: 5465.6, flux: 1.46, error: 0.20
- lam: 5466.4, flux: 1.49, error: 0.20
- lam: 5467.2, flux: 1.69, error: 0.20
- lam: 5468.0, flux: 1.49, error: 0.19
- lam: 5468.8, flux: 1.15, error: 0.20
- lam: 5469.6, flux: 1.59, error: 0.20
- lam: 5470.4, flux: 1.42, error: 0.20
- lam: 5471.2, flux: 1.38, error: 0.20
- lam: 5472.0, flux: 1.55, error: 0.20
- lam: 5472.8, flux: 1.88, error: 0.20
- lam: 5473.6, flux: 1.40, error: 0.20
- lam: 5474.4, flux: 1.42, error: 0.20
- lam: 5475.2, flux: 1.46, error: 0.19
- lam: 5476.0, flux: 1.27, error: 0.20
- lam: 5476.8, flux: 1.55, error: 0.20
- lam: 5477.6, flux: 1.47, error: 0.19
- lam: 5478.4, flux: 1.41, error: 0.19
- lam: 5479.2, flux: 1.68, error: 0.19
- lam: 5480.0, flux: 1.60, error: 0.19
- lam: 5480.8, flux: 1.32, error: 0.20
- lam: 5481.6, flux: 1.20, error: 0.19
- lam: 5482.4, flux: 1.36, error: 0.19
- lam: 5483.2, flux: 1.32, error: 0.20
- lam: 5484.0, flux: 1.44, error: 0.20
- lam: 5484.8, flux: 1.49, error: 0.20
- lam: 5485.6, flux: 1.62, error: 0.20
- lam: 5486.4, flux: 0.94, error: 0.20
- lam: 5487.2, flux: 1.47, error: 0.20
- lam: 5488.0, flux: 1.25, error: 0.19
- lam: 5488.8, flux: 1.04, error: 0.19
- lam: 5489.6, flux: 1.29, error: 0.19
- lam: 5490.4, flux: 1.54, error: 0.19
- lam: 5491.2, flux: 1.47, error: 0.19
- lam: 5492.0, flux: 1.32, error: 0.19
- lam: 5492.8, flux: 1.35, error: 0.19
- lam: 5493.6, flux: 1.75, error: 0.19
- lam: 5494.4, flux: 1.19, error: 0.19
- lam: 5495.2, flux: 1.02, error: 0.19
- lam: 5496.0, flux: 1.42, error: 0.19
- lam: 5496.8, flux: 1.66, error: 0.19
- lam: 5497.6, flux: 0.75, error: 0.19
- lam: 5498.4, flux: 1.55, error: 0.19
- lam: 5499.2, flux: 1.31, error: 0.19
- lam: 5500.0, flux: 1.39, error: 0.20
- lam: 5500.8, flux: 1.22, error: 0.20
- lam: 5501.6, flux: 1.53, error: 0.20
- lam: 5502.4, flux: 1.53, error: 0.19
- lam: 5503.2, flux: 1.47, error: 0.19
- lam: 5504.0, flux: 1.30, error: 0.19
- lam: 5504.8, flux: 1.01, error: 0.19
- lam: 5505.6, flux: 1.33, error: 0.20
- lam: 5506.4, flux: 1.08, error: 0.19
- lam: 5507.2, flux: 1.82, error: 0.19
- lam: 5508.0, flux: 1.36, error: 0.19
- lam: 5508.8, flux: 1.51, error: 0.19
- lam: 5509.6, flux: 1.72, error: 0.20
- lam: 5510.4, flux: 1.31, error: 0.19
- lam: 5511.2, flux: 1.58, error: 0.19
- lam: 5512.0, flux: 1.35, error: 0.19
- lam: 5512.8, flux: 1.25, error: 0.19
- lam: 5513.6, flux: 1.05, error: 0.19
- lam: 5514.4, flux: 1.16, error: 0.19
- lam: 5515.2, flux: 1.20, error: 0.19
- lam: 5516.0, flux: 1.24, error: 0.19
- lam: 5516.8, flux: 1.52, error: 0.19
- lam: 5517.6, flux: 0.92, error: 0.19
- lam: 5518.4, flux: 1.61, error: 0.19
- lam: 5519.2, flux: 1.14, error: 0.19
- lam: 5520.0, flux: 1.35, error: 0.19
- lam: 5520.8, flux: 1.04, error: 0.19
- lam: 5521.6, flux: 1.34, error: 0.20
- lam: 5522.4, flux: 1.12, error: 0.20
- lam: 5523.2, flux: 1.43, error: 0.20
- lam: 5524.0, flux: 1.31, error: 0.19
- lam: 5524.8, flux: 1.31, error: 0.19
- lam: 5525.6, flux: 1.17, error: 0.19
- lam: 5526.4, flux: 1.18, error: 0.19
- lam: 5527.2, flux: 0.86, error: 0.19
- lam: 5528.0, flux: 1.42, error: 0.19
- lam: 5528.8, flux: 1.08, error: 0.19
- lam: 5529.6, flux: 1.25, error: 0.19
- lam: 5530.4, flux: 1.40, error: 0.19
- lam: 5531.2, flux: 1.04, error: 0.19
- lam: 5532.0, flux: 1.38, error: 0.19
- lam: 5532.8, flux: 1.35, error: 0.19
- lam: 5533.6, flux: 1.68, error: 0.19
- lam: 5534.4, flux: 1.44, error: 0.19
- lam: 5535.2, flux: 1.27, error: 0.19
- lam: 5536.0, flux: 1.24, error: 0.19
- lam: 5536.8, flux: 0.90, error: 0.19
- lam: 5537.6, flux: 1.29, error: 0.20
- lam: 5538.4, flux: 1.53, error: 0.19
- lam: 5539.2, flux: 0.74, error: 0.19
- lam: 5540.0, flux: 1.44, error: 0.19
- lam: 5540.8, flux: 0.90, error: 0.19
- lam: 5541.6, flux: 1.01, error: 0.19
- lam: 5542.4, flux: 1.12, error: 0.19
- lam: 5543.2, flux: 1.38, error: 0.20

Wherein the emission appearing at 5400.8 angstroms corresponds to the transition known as C III]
